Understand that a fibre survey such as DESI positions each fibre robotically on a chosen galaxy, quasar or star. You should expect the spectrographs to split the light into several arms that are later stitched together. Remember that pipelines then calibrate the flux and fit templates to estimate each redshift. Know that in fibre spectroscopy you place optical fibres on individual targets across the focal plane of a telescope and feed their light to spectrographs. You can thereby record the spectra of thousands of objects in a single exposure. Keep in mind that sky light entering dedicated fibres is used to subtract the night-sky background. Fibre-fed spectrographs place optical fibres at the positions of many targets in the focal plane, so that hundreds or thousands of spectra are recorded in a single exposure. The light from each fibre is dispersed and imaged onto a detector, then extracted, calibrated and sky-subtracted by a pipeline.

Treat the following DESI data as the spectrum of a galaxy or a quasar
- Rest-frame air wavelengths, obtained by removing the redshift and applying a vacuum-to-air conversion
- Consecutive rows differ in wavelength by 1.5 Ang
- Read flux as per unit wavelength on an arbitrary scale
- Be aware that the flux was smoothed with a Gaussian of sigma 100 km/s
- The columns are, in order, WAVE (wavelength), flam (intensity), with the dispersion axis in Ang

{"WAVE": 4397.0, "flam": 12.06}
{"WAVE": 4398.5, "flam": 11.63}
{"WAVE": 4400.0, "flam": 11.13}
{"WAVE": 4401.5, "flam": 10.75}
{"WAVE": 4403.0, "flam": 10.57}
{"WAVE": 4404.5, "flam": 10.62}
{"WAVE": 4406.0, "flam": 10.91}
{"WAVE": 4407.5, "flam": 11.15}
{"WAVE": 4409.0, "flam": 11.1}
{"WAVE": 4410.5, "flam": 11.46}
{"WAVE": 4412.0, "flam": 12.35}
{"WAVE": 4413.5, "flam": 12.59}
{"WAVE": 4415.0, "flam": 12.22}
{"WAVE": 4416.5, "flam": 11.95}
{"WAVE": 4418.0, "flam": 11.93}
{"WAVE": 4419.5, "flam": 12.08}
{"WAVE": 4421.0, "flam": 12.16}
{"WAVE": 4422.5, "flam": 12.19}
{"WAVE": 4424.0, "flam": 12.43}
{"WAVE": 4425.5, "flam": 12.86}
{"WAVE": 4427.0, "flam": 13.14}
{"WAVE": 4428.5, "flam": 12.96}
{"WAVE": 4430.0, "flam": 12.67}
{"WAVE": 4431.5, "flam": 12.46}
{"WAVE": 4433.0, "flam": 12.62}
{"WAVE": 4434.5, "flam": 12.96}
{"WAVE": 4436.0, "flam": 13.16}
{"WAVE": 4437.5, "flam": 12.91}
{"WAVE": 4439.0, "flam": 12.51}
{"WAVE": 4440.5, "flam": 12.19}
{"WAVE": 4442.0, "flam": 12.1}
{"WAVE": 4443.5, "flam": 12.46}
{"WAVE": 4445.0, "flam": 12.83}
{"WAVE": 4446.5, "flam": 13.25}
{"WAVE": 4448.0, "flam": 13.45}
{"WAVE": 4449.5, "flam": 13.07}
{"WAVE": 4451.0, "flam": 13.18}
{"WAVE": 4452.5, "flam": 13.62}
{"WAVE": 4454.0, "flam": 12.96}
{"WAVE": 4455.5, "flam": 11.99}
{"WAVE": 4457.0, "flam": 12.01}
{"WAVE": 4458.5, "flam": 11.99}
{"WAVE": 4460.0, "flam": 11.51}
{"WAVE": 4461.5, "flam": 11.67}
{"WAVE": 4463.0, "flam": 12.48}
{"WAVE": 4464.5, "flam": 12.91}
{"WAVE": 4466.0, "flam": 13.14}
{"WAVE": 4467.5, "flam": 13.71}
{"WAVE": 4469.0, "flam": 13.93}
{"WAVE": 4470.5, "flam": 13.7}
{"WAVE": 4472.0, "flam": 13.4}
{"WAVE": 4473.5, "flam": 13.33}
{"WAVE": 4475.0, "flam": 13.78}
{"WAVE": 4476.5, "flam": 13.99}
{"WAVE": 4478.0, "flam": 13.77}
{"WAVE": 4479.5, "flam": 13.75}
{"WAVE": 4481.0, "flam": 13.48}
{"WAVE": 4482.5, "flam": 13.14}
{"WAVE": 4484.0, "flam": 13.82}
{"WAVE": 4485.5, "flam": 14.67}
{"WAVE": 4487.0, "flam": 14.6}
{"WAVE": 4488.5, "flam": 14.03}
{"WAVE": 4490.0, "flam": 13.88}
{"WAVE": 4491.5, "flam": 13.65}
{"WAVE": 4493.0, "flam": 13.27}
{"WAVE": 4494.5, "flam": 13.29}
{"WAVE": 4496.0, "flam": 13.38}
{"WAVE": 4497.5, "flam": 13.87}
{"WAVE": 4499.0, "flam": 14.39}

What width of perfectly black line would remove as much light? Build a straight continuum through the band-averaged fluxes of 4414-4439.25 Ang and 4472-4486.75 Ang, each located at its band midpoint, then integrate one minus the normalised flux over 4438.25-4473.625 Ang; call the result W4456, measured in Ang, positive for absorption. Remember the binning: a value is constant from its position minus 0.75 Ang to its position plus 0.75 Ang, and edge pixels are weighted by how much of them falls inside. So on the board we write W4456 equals 1.1 Ang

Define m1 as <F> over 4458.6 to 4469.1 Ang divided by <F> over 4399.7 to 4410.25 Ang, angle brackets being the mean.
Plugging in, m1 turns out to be 1.16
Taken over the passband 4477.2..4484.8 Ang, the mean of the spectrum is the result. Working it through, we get 13.6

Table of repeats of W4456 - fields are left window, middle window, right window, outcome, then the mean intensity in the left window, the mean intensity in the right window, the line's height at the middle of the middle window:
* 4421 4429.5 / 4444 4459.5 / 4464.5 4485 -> 0.4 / 12.7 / 13.6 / 13.2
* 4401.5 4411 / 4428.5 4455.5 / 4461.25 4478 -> -1.2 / 10.9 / 13.3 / 12.3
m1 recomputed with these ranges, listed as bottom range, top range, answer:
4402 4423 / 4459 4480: 1.13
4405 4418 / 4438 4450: 1.09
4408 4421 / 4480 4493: 1.16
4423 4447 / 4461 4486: 1.06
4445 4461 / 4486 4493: 1.10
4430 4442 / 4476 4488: 1.10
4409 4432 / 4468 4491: 1.12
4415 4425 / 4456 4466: 1.00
